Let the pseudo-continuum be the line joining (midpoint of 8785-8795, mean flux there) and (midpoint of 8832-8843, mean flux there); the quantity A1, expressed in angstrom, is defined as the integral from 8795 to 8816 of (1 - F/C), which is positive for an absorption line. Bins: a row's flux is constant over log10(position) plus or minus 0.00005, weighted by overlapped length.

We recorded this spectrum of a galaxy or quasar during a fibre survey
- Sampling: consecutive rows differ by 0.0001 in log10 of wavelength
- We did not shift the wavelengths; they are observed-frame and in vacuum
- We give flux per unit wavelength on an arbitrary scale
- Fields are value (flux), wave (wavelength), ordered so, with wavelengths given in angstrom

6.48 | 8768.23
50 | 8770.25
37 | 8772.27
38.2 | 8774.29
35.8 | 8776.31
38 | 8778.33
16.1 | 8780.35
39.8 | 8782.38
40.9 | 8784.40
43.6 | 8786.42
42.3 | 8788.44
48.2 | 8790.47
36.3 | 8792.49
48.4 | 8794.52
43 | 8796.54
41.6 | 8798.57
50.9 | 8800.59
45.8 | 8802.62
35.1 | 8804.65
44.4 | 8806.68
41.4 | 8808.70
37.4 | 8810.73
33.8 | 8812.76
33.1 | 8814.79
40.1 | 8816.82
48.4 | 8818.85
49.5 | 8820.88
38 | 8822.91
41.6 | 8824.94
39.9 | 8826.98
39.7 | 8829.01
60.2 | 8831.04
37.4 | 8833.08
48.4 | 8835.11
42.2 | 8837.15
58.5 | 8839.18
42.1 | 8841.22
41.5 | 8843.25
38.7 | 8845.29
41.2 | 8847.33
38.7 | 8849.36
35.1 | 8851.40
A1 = 1.5 angstrom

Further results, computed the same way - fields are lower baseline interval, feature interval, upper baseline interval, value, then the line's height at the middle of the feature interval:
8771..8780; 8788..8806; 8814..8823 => -2.0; 39.3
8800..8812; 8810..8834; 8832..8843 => 1.2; 43.8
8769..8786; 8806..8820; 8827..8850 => 0.5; 41.2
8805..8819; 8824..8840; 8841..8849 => -2.3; 40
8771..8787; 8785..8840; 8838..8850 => -4.5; 40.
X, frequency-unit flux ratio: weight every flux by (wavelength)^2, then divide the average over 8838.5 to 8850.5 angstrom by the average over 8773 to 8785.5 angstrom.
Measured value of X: 1.25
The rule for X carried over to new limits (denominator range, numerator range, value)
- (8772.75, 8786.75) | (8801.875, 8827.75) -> 1.15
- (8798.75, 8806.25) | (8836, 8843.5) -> 1.08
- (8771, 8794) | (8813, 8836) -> 1.14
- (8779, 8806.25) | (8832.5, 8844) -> 1.12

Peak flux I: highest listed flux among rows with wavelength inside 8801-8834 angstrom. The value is 60.2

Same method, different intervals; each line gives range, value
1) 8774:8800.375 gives 48.4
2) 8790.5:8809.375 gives 50.9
